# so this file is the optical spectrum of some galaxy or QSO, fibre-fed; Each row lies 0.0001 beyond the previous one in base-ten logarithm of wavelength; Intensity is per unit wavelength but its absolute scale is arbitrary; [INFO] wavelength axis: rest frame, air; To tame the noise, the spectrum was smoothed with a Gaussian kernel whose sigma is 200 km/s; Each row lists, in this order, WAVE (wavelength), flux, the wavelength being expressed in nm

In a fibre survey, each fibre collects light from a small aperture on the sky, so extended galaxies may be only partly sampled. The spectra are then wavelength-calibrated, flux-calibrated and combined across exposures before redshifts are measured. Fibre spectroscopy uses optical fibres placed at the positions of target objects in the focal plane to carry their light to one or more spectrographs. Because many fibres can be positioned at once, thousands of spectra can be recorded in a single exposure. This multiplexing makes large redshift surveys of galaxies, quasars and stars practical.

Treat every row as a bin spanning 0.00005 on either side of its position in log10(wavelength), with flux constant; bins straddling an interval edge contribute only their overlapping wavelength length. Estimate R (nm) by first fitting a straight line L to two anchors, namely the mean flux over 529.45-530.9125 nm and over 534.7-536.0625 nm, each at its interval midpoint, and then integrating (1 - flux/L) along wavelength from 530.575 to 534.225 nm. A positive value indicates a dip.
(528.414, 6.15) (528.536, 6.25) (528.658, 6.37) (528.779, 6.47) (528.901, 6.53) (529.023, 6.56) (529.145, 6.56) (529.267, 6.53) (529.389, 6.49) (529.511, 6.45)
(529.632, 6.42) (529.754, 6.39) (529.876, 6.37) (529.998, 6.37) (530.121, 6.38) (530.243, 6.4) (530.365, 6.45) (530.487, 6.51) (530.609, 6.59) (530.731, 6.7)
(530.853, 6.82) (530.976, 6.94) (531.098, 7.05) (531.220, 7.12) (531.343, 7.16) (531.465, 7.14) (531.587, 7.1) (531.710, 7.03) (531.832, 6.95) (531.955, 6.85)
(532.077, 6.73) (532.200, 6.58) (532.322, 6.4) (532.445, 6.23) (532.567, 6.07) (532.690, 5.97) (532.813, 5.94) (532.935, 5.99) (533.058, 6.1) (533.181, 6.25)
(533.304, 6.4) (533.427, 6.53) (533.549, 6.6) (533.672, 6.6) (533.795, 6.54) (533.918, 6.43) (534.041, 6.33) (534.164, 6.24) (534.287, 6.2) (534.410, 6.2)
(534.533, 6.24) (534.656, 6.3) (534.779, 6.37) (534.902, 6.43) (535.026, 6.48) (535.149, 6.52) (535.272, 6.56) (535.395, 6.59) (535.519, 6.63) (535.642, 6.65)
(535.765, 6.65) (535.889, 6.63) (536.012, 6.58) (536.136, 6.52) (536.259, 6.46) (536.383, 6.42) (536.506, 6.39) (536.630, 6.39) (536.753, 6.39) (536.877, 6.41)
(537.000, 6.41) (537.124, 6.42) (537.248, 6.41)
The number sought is -0.035 nm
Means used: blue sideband 6.49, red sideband 6.55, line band 6.58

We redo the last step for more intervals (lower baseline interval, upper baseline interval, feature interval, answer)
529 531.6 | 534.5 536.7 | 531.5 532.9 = 0.01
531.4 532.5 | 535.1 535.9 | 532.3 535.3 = 0.17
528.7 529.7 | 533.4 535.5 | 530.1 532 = -0.11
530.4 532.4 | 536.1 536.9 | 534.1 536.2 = 0.02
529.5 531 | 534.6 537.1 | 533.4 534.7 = 0.02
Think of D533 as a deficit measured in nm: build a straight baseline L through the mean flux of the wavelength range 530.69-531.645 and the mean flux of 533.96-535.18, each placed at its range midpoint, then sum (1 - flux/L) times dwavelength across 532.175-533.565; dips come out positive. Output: 0.09 nm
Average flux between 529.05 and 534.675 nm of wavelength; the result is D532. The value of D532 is 6.52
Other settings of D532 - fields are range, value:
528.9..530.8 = 6.48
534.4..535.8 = 6.48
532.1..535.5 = 6.34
